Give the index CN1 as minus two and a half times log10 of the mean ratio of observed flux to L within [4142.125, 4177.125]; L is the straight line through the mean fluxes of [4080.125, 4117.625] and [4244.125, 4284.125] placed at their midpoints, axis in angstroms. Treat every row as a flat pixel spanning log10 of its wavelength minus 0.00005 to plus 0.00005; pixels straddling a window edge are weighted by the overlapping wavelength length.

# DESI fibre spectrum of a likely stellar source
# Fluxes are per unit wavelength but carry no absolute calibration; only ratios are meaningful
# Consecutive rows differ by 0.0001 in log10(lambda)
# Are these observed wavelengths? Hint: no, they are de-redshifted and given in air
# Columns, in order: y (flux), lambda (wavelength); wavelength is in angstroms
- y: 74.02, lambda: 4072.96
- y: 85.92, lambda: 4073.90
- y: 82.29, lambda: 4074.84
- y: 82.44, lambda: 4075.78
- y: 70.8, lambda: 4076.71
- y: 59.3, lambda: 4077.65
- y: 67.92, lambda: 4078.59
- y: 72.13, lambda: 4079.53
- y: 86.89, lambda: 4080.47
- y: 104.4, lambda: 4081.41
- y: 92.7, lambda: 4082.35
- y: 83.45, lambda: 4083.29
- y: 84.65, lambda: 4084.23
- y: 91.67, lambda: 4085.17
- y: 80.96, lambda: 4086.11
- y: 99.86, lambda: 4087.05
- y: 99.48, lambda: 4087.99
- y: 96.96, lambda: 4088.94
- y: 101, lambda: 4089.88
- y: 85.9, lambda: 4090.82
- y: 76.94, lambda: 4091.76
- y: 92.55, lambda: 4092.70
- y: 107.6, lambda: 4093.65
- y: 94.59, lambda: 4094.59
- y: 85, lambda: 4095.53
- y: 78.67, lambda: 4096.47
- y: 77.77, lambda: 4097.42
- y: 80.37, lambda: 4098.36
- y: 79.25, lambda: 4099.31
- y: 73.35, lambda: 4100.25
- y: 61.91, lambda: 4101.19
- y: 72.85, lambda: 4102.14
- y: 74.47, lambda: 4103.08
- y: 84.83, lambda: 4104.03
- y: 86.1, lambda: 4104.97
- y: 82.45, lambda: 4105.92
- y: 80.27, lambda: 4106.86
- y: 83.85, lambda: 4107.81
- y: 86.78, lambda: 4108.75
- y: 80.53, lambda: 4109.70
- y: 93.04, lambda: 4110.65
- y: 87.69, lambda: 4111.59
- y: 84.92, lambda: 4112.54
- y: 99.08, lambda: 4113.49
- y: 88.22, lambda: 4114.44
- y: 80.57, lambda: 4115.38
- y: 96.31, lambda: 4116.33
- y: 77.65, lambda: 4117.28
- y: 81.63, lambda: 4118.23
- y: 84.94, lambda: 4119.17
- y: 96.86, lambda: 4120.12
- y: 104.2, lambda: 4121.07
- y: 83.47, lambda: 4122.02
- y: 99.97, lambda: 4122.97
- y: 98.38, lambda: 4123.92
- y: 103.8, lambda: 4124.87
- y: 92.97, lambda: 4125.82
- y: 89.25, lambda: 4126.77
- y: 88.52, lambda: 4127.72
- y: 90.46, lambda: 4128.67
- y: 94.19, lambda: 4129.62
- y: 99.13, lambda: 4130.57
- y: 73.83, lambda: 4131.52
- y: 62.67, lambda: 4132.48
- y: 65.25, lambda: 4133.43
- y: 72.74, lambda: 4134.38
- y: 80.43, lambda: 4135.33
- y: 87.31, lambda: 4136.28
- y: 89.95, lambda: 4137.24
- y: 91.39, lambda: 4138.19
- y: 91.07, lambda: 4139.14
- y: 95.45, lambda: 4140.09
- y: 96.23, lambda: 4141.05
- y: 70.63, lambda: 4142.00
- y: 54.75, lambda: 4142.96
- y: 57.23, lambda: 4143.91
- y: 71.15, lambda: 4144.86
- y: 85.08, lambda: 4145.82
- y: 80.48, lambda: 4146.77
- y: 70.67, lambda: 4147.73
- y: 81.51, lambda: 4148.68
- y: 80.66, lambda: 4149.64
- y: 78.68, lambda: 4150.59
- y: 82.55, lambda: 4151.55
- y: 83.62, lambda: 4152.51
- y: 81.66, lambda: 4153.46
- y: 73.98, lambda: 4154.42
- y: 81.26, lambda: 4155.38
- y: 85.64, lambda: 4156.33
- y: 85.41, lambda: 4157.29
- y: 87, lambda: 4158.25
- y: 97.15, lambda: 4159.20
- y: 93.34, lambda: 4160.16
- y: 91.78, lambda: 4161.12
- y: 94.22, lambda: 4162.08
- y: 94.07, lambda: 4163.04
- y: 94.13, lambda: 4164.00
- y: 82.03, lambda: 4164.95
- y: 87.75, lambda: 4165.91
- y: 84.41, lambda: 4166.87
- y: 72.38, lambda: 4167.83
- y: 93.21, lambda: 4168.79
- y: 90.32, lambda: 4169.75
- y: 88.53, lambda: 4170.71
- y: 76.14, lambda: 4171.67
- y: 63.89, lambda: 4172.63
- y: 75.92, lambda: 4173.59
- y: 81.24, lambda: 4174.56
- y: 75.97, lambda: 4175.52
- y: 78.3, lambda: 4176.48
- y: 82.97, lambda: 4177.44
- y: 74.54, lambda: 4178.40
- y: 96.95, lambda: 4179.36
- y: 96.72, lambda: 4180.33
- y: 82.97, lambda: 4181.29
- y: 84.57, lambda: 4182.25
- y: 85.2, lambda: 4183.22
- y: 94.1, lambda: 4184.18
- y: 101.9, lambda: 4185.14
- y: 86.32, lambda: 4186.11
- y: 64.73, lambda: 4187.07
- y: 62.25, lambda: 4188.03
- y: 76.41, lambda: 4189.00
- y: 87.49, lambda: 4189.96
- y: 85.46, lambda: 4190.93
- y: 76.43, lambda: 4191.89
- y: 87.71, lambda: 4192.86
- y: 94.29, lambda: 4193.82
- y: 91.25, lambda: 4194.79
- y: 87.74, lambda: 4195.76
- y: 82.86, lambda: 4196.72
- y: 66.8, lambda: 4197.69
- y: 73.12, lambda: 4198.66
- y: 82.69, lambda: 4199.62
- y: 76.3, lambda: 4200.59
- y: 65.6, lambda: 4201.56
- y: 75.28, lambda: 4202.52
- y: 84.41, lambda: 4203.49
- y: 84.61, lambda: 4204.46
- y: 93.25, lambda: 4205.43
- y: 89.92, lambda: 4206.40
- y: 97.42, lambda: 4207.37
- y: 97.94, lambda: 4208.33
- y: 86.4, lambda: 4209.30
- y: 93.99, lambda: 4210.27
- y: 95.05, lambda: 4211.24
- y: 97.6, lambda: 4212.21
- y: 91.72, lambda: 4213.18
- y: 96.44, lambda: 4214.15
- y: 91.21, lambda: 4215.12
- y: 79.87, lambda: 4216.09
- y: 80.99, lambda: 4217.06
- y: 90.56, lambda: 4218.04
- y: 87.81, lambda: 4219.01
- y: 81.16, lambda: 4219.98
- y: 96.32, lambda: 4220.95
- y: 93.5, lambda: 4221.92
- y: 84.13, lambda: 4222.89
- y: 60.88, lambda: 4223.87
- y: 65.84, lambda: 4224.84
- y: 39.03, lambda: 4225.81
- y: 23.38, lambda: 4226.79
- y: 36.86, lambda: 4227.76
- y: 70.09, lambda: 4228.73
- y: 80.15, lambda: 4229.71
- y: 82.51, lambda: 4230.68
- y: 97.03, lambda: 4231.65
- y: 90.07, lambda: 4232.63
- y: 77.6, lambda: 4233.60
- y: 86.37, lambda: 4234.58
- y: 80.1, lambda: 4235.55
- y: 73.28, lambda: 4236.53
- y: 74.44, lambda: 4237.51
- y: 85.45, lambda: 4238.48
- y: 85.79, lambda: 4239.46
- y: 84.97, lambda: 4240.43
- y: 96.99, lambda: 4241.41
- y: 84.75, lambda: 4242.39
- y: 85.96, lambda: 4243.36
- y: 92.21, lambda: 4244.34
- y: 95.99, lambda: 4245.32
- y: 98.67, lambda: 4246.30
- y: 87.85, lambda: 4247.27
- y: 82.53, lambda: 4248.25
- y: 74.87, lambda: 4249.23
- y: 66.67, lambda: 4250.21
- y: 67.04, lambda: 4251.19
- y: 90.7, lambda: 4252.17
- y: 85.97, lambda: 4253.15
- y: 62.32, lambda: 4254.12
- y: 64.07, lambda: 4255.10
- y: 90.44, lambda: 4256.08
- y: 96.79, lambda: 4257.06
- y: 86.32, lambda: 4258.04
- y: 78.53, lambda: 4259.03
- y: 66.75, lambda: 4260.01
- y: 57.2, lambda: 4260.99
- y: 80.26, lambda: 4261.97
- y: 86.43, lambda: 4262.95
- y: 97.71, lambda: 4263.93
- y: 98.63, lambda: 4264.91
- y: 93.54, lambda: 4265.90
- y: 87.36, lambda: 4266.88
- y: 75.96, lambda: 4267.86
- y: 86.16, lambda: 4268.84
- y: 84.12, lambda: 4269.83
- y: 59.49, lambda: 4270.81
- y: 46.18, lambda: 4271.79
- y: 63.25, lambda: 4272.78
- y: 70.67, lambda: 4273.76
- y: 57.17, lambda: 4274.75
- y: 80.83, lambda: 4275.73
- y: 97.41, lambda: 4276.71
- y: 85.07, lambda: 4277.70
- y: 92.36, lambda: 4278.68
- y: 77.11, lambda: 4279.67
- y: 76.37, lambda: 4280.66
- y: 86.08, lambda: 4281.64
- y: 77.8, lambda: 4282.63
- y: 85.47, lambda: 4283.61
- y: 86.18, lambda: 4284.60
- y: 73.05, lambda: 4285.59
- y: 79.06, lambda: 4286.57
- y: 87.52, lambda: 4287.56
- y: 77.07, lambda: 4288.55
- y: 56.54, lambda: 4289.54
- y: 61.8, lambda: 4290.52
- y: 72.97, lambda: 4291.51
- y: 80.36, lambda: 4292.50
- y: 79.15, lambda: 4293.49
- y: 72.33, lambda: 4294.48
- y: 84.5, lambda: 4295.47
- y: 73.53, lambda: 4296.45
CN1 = 0.03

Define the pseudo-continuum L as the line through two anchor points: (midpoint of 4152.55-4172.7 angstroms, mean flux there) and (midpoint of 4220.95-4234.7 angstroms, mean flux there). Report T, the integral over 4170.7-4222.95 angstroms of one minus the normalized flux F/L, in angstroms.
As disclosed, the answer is -4.5 angstroms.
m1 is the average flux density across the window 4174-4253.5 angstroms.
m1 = 82.4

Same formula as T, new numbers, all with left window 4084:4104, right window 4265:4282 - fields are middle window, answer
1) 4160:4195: -1.04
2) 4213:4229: 1.16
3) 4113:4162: -0.75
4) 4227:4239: 0.47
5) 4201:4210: -0.60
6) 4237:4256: -0.84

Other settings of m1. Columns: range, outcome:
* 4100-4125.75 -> 86.5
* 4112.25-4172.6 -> 85.1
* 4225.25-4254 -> 78.3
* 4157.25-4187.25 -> 85.8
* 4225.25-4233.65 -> 65.8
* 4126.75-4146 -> 81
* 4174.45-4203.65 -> 82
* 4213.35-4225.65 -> 83.1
